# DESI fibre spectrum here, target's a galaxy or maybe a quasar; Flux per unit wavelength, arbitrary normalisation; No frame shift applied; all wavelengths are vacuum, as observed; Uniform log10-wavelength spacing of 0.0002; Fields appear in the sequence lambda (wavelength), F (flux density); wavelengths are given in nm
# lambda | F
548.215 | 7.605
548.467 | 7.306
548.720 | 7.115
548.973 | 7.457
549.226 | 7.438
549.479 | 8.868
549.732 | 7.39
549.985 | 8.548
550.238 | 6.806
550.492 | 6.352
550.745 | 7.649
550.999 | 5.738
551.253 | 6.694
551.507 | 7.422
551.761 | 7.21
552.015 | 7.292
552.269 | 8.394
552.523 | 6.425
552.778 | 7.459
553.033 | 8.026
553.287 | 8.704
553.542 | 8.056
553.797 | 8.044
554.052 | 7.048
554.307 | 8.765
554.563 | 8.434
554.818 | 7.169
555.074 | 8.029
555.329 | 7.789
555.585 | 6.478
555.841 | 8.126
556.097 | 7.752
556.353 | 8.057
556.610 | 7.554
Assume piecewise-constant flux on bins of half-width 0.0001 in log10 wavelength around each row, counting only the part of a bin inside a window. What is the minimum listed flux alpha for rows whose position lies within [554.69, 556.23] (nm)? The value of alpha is 6.478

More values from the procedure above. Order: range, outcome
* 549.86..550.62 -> 6.352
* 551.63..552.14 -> 7.21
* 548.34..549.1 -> 7.115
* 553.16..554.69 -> 7.048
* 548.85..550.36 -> 6.806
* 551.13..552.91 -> 6.425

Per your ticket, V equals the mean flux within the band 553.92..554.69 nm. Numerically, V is 8.08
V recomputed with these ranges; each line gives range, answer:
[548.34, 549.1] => 7.29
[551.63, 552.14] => 7.25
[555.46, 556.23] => 7.46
